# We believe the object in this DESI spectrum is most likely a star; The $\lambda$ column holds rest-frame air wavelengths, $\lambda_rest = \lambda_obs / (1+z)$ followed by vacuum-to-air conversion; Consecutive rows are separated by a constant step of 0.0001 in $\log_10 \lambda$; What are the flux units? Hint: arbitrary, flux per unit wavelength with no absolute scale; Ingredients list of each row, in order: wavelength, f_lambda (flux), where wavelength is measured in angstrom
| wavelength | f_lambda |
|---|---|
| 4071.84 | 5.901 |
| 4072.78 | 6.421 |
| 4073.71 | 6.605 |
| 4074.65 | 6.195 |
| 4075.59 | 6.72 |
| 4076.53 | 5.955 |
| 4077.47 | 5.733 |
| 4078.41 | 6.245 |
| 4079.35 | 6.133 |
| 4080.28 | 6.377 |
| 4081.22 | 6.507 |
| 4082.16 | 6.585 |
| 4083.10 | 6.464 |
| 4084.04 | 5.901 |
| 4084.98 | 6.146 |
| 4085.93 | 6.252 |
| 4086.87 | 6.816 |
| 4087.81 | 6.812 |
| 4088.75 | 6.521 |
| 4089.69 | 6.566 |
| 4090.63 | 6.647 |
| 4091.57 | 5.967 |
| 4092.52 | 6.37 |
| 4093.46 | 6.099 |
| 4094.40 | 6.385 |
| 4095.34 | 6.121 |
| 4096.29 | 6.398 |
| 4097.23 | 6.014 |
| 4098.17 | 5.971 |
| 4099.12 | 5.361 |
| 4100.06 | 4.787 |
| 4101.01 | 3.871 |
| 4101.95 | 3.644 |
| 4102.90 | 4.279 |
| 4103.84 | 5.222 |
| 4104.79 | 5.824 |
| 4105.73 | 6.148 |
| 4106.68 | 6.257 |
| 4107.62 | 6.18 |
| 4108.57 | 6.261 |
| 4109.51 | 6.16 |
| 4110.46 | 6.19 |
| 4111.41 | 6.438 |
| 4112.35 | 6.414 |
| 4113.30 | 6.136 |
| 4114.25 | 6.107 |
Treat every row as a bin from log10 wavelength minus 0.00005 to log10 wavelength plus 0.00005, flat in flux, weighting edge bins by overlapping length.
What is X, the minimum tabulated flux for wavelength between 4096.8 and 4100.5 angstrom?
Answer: 4.787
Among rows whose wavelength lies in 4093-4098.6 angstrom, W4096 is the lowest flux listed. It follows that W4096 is 5.971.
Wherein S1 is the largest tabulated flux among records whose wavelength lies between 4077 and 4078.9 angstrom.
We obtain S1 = 6.245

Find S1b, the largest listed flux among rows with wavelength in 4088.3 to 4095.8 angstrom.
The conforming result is 6.647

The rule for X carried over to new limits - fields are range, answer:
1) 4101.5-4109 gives 3.644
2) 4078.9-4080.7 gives 6.133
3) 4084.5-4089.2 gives 6.146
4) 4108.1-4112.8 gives 6.16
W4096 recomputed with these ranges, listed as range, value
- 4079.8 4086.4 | 5.901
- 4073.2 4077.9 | 5.733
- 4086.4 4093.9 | 5.967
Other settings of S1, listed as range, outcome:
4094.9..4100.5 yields 6.398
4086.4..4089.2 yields 6.816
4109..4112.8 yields 6.438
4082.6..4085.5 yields 6.464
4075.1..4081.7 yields 6.72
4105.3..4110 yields 6.261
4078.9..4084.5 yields 6.585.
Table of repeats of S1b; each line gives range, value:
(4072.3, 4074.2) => 6.605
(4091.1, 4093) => 6.37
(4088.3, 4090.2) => 6.566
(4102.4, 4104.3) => 5.222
